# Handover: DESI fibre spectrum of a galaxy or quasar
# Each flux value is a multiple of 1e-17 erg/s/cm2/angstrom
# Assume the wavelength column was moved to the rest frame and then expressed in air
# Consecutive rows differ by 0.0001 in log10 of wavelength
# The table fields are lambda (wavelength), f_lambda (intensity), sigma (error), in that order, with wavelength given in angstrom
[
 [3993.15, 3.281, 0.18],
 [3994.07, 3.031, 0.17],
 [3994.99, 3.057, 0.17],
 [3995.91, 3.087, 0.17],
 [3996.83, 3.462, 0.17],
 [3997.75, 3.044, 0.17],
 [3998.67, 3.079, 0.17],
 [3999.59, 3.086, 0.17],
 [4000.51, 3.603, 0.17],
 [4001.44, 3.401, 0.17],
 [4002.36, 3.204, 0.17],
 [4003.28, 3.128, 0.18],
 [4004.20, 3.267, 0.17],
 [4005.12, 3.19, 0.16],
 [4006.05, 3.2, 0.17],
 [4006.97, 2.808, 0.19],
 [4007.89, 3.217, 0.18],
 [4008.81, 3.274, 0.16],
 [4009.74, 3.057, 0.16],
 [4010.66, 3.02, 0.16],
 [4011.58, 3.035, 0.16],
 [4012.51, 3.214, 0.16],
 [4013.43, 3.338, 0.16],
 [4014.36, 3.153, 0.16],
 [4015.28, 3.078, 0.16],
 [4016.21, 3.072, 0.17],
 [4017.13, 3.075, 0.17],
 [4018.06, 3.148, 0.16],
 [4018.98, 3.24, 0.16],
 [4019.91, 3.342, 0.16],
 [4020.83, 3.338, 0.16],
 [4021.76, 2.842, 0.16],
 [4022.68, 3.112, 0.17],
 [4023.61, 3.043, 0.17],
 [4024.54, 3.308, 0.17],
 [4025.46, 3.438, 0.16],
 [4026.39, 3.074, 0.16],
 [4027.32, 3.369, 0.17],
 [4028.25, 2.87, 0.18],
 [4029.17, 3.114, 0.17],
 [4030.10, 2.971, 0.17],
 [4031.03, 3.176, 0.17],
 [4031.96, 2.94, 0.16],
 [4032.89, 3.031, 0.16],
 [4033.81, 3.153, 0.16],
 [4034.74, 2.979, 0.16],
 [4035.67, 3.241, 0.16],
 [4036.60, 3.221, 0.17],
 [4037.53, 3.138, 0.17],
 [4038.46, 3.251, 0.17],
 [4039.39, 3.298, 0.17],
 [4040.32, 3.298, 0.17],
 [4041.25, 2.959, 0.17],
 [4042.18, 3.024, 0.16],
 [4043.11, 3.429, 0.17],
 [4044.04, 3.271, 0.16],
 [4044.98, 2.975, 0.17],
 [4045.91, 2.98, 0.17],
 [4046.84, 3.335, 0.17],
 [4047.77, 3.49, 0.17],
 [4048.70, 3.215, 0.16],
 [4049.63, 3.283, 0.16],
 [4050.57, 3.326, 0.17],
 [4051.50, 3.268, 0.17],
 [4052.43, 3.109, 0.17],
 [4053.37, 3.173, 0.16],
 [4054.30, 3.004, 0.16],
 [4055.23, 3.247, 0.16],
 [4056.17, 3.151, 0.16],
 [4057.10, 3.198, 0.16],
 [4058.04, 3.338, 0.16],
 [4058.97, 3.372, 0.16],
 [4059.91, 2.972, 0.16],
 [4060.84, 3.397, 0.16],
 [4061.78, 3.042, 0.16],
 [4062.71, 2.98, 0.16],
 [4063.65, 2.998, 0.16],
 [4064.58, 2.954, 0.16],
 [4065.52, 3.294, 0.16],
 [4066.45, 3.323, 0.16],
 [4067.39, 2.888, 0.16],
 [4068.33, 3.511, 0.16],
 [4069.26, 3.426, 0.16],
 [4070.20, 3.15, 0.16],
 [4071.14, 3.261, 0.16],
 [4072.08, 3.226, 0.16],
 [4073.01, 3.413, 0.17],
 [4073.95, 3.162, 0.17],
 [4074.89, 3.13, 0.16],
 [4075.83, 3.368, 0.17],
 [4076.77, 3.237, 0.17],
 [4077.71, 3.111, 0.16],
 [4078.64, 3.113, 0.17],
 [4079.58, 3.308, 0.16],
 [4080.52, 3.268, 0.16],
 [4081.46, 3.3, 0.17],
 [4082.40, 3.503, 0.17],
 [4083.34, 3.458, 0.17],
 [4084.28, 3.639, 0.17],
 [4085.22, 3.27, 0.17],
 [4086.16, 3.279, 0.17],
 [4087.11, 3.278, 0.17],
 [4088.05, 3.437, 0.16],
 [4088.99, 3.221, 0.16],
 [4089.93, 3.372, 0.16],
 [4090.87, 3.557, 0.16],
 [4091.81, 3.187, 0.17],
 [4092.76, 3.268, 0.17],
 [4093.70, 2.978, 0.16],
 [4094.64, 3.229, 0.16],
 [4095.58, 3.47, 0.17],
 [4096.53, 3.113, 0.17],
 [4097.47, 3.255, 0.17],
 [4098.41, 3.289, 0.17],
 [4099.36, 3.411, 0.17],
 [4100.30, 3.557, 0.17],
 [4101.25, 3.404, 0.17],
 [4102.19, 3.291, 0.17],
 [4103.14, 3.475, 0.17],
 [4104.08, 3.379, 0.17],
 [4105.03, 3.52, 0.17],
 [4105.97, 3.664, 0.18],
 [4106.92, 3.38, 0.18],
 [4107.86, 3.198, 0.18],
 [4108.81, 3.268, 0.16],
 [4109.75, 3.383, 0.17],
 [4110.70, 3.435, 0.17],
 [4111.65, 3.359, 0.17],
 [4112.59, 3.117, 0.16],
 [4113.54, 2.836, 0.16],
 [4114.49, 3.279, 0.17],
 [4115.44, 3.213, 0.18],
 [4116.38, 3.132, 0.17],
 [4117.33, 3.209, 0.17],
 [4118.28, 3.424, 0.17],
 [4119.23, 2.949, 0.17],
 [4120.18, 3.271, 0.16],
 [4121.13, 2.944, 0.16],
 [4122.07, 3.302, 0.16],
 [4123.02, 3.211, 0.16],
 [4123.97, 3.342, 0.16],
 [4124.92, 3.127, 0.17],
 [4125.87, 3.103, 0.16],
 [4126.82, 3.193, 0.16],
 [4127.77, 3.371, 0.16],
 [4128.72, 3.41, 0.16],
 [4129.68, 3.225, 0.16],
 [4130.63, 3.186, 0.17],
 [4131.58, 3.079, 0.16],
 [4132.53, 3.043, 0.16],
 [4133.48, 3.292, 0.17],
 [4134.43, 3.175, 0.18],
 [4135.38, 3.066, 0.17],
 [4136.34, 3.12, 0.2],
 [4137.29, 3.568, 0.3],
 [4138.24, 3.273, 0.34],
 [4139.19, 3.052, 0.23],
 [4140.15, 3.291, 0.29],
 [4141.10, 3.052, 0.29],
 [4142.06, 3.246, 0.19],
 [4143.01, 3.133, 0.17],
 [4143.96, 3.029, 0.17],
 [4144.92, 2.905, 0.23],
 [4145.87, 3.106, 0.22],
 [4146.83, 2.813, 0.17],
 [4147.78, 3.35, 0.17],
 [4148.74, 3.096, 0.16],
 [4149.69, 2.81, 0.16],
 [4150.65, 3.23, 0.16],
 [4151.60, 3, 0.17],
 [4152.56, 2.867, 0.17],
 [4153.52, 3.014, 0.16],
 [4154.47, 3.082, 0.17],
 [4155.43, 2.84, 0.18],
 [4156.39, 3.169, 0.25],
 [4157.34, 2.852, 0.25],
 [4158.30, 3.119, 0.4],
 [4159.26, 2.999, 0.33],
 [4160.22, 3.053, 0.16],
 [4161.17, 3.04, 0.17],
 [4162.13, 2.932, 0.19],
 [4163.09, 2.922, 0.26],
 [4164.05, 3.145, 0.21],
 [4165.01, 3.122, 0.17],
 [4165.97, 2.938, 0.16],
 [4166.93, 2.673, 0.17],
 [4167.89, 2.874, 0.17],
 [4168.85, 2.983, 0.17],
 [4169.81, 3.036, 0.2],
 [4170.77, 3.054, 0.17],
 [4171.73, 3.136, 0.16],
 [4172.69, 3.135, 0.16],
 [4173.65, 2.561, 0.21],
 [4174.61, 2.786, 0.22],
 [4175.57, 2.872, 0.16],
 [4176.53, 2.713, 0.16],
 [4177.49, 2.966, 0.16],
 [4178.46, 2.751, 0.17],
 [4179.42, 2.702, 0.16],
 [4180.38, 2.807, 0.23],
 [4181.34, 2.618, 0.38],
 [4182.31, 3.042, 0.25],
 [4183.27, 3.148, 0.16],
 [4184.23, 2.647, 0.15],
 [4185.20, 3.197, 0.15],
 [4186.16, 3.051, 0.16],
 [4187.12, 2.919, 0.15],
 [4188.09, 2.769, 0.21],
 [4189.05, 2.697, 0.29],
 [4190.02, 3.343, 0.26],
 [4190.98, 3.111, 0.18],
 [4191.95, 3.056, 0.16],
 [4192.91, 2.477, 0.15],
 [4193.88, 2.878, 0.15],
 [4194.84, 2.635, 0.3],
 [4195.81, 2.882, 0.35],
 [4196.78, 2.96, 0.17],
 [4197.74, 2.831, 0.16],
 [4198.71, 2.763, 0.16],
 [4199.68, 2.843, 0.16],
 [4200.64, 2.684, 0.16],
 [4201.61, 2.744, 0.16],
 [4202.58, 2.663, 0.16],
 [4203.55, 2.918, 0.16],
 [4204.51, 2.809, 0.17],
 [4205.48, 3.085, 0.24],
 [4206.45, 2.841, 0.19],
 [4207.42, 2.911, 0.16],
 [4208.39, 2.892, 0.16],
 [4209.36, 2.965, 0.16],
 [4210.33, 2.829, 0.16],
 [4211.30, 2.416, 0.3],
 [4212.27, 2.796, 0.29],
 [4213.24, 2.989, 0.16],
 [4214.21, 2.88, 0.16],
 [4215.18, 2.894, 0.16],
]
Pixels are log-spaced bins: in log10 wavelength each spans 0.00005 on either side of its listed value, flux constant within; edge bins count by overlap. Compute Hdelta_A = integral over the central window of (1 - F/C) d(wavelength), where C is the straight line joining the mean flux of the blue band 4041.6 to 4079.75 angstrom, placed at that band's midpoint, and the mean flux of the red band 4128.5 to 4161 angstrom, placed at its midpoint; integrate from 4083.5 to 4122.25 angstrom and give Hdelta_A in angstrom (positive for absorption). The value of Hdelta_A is -1.8 angstrom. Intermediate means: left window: 3.2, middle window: 3.3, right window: 3.1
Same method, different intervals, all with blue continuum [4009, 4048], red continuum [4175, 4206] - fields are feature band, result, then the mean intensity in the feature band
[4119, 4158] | -2.3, 3.13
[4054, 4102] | -3.1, 3.26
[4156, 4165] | -0.4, 3.03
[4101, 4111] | -1.3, 3.4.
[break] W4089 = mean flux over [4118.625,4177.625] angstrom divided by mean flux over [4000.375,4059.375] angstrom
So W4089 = 1.0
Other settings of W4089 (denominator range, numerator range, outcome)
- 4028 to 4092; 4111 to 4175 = 0.96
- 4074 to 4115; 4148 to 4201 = 0.88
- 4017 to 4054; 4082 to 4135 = 1.04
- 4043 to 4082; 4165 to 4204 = 0.89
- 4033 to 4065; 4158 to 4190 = 0.92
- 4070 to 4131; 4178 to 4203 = 0.87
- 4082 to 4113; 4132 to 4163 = 0.92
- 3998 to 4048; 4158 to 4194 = 0.93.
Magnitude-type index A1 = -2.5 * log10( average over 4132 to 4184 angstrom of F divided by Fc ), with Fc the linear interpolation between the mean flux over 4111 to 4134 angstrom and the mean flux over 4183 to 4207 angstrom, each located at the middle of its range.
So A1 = 0.01 mag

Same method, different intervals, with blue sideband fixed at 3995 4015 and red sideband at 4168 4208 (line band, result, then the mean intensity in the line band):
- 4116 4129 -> -0.08 mag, 3.21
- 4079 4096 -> -0.10 mag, 3.33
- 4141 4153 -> -0.04 mag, 3.05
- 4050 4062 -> -0.04 mag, 3.2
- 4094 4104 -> -0.11 mag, 3.34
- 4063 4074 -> -0.05 mag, 3.22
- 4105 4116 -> -0.10 mag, 3.3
